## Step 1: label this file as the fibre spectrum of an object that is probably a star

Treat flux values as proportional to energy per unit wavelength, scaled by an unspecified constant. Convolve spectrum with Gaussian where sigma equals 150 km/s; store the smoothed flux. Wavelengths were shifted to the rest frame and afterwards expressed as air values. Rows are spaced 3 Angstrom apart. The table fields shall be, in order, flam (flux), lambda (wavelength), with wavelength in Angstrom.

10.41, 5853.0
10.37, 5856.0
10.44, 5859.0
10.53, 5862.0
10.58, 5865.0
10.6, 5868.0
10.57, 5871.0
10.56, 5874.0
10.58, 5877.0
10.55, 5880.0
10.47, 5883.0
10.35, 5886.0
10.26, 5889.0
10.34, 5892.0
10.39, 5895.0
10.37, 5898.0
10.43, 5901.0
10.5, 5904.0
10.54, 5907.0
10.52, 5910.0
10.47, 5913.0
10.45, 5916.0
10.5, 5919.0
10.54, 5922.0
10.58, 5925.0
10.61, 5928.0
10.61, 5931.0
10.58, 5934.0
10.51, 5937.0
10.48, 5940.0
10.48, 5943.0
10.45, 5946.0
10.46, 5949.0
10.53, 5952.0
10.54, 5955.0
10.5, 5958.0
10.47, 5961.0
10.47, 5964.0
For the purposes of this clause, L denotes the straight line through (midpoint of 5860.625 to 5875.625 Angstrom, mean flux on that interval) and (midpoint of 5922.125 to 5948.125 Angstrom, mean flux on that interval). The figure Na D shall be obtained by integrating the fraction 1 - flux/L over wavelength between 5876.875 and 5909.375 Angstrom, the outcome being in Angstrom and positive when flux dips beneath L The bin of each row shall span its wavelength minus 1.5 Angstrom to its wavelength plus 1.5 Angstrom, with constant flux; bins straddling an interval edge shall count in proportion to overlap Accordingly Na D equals 0.4 Angstrom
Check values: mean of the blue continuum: 10.6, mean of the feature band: 10.4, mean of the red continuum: 10.5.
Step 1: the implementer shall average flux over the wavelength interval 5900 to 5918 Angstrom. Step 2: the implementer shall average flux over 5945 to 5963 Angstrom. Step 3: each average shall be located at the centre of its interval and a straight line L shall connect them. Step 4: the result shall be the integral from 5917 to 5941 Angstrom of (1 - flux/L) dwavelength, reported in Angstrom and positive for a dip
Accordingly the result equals -0.1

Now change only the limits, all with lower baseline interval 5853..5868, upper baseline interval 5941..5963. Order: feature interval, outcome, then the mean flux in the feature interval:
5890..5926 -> 0.1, 10.5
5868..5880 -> -0.1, 10.6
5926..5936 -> -0.1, 10.6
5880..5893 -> 0.1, 10.4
